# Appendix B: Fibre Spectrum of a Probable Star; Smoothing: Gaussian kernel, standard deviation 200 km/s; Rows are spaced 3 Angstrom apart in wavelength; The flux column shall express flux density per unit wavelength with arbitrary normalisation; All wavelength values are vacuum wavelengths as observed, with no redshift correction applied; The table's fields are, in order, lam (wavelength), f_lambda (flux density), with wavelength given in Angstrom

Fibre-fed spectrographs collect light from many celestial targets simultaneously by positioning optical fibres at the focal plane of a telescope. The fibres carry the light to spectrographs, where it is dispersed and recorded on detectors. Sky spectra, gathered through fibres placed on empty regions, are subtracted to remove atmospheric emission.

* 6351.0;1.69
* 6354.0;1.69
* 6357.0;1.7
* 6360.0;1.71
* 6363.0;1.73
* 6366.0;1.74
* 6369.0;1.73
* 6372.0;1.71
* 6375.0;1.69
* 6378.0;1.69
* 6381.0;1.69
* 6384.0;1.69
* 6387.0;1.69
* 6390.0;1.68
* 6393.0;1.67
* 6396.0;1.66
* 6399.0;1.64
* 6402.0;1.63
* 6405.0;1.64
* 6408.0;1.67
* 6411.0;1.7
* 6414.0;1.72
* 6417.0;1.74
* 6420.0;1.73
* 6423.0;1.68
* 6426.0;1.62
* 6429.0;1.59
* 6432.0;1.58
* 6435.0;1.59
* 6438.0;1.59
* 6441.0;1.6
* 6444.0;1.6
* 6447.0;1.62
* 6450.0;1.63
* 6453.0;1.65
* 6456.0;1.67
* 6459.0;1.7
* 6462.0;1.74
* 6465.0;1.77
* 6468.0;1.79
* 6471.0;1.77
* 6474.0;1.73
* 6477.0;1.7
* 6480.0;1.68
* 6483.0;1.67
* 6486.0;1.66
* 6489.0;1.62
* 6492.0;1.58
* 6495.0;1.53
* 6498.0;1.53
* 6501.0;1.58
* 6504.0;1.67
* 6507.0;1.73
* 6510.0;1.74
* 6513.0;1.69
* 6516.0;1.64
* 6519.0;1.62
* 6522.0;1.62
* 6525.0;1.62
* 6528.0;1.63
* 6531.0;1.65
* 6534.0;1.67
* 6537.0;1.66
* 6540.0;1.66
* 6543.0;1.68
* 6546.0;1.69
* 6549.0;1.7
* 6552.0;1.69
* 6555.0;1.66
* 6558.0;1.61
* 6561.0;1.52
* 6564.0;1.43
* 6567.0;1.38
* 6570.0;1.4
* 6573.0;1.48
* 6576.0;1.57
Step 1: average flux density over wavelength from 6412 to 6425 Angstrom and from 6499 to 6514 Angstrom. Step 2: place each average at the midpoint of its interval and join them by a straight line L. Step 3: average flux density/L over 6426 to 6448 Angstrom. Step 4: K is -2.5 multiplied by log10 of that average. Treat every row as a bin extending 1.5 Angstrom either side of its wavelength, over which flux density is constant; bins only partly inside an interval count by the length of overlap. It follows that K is 0.07 mag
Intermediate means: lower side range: 1.71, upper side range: 1.68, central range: 1.6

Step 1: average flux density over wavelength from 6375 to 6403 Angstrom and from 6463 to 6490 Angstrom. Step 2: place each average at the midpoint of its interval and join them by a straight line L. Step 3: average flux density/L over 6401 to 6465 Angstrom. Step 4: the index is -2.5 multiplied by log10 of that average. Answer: 0.02 mag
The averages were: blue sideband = 1.67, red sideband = 1.71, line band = 1.65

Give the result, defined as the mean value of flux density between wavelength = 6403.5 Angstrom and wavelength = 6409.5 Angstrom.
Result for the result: 1.66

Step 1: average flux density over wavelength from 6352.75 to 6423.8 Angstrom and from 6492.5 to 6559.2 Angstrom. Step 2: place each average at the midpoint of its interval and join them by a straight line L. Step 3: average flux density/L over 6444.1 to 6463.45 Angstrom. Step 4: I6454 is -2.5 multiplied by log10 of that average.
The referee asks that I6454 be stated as 0.01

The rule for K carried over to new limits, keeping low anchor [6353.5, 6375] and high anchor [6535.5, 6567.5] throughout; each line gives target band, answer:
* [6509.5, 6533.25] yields -0.01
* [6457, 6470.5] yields -0.06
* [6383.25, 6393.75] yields 0.01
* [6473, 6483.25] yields -0.03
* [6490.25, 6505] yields 0.05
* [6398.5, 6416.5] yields 0.01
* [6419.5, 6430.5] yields 0.02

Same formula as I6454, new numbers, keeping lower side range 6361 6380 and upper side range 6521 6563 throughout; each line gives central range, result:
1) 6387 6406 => 0.03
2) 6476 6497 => 0.02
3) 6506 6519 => -0.02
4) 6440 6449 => 0.05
